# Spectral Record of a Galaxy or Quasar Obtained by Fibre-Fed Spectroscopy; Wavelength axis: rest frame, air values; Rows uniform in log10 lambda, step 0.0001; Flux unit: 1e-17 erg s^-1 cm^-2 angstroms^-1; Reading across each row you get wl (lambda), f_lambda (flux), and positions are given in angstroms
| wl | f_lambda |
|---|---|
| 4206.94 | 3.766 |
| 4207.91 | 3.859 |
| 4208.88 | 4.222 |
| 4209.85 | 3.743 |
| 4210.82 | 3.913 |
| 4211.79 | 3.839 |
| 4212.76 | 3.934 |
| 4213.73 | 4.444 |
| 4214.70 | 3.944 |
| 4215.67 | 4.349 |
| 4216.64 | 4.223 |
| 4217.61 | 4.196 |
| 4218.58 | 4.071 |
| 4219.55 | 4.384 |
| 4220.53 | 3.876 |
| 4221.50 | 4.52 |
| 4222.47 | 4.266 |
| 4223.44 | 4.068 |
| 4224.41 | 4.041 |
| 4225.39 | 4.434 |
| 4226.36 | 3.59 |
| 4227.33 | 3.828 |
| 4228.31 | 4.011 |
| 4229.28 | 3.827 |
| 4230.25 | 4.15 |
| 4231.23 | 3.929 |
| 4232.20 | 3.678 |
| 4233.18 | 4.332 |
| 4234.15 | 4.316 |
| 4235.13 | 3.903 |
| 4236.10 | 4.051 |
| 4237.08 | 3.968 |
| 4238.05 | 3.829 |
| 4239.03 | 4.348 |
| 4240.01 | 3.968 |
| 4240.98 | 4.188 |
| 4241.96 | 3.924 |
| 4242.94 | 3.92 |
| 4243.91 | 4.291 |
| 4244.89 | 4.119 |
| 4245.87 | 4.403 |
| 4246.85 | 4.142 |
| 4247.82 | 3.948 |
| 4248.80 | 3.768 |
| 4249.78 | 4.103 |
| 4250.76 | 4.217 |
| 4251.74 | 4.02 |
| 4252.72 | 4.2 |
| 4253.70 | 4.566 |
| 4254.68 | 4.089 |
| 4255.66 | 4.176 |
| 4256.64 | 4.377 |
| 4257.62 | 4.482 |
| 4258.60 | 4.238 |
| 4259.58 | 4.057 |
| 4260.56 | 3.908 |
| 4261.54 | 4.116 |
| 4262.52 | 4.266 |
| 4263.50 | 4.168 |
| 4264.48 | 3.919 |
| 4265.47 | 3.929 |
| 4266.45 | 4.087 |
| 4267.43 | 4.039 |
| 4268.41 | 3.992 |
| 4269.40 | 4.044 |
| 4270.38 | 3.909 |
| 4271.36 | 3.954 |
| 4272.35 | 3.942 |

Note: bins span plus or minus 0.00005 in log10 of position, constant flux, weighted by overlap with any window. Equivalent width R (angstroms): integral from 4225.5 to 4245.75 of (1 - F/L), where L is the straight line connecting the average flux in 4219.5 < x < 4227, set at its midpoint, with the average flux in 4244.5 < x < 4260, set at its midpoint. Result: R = 0.62 angstroms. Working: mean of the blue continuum 4.13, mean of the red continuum 4.18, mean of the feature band 4.02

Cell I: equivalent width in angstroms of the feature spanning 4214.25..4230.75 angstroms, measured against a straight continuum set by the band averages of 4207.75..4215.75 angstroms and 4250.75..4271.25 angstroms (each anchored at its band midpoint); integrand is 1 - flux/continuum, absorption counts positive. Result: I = -0.3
